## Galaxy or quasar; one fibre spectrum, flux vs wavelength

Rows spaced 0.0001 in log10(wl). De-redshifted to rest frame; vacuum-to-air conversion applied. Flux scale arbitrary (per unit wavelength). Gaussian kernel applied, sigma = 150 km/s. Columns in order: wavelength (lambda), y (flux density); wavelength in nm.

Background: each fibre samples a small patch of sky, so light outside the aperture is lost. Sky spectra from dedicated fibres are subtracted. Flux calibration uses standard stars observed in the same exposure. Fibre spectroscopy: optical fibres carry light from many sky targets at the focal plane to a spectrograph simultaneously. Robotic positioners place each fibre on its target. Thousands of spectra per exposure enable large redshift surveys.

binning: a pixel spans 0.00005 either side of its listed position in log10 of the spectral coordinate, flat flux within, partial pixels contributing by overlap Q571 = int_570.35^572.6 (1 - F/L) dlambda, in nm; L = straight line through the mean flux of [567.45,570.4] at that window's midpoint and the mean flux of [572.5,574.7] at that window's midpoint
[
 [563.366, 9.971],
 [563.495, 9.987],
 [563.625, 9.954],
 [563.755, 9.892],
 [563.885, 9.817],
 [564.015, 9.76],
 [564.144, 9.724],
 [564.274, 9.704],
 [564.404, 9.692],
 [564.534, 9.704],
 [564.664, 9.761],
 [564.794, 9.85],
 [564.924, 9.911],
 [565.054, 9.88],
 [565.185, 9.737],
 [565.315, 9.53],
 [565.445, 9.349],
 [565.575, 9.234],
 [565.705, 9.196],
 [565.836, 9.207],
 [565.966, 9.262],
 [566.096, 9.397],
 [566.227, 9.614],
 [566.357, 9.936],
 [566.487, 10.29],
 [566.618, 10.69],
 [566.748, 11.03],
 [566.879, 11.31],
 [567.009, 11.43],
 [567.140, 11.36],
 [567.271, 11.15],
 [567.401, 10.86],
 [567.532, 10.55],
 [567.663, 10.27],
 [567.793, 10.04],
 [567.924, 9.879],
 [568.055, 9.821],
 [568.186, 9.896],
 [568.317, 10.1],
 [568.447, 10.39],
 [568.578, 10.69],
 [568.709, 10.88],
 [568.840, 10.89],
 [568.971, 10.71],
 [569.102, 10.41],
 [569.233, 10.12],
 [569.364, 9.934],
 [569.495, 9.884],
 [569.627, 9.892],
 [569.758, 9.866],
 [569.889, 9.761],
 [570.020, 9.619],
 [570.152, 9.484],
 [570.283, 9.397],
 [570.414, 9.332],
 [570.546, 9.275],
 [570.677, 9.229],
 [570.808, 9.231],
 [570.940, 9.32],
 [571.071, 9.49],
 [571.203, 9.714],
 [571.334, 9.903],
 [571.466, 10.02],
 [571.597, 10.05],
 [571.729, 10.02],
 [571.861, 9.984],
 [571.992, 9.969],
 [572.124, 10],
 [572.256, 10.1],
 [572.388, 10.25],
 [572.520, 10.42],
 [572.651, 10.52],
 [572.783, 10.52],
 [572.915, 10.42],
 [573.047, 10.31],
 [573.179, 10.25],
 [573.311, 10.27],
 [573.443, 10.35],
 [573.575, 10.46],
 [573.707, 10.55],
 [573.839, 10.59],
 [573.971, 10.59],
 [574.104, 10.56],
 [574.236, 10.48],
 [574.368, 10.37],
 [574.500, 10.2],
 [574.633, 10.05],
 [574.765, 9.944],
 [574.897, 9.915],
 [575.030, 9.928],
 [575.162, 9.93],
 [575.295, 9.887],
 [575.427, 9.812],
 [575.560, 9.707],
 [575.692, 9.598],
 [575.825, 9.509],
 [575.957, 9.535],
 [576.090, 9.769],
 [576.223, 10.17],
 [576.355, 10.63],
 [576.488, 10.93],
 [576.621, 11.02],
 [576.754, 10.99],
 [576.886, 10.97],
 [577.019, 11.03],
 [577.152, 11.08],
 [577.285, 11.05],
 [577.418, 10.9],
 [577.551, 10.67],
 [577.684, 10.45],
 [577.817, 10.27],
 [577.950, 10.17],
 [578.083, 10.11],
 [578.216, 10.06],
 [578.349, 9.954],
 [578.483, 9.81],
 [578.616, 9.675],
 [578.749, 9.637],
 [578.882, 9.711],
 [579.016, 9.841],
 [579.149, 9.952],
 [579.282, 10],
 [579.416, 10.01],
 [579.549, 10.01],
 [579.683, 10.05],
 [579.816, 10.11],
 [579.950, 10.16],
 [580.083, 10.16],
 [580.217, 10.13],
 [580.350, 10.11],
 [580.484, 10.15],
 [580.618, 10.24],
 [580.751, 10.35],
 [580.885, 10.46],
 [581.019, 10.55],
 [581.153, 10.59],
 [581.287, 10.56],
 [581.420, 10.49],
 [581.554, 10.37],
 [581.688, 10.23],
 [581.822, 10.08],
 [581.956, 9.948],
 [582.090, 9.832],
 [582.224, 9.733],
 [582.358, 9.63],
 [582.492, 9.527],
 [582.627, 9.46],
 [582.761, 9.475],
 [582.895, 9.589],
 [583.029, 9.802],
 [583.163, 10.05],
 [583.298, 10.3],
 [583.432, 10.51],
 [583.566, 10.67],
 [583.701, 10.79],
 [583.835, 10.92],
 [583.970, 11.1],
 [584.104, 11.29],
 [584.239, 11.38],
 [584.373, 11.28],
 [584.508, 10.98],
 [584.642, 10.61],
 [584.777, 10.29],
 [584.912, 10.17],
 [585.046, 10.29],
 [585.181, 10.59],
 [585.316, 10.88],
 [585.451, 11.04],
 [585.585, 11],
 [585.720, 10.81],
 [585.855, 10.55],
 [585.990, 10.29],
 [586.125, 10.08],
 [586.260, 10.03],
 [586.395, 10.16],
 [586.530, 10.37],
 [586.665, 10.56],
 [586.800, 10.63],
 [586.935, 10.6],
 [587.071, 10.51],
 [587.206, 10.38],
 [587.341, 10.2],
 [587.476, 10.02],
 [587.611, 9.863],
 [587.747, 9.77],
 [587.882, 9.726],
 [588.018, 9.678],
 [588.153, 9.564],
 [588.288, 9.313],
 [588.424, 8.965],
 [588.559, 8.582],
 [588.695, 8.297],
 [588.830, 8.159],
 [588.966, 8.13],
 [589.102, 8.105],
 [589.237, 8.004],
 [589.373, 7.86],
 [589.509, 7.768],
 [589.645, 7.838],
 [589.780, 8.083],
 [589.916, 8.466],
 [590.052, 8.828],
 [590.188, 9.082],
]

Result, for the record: 0.106 nm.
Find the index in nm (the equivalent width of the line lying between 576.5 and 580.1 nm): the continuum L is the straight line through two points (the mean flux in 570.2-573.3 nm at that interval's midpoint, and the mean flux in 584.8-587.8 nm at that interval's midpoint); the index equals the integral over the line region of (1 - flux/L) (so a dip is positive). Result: -0.06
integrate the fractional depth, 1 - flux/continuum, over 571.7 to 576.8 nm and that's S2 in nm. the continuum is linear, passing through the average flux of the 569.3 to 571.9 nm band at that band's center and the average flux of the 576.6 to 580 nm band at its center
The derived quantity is -0.13 nm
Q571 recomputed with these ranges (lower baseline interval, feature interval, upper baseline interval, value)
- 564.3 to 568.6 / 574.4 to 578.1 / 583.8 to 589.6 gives -0.10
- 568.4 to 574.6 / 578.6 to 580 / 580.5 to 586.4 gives 0.05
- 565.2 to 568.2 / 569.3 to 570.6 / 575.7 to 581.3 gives 0.07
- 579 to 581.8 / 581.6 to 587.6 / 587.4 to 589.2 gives -0.48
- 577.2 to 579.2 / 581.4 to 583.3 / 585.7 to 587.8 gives 0.07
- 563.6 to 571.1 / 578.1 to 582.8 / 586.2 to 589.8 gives -0.23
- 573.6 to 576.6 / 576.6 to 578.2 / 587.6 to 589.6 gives -0.13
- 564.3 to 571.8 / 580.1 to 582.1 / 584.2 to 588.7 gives -0.02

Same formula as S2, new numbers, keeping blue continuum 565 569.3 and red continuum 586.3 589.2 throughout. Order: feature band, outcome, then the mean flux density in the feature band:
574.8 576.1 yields 0.03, 9.76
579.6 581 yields -0.06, 10.2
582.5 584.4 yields -0.14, 10.4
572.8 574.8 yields -0.07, 10.4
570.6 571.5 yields 0.05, 9.54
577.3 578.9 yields -0.05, 10.2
